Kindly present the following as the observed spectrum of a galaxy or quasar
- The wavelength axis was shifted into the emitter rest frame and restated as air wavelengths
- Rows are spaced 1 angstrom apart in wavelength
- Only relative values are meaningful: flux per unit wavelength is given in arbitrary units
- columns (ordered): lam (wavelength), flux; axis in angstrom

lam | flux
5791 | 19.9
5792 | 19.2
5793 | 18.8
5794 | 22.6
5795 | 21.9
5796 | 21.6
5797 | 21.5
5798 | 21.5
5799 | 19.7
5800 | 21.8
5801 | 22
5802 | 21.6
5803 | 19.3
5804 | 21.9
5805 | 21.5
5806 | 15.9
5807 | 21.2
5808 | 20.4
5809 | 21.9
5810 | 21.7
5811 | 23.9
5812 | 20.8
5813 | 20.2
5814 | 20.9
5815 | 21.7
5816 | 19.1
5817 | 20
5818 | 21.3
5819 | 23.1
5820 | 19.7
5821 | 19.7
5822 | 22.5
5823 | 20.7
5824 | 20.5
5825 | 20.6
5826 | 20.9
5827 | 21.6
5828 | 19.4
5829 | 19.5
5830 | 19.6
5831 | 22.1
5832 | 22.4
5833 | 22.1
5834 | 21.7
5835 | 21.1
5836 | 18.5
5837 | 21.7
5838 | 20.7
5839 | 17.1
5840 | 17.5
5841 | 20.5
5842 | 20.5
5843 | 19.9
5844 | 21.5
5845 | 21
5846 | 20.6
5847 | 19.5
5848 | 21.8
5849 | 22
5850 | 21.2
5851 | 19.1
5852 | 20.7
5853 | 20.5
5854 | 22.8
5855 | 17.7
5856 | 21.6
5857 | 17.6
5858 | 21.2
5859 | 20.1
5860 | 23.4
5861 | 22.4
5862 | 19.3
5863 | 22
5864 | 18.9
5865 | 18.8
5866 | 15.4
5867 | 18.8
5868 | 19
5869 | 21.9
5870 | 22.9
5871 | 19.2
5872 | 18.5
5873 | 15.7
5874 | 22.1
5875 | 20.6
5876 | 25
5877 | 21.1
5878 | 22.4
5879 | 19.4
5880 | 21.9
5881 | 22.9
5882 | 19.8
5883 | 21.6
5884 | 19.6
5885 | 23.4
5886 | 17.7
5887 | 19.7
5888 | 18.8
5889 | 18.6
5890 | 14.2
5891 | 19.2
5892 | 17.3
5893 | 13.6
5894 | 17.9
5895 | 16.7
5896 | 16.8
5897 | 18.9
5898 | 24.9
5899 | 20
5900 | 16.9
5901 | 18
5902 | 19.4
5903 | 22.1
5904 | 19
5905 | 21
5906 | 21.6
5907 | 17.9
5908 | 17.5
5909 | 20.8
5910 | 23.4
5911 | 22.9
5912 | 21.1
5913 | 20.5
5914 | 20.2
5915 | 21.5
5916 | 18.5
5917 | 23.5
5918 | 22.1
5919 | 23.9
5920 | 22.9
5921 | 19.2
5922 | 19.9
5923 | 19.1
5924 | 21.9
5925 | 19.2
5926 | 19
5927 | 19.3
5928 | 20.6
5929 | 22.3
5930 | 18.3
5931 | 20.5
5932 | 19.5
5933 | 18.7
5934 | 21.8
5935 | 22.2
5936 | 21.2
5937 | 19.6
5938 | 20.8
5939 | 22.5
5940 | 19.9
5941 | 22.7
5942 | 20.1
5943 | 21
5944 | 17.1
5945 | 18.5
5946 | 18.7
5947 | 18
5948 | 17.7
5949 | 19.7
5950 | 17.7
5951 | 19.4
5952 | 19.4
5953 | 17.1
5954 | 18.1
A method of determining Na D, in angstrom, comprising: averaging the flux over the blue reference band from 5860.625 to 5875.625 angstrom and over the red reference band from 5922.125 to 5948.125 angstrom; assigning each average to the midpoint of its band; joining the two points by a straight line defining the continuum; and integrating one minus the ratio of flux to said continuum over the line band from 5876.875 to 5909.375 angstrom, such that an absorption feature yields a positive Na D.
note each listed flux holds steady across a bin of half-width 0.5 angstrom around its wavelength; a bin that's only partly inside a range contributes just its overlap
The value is 0.7 angstrom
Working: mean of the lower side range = 19.7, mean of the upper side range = 20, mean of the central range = 19.4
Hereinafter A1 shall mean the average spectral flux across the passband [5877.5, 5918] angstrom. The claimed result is 19.8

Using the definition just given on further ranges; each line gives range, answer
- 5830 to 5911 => 20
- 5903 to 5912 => 20.6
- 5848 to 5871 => 20.3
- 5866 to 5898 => 19.5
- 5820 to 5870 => 20.4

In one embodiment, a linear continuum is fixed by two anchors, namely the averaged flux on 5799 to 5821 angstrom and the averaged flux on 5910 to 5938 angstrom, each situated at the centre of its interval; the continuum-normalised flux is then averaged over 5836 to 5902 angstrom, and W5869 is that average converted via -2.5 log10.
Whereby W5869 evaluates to 0.05 mag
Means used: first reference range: 20.9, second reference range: 20.8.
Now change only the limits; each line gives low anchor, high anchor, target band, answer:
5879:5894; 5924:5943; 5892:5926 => -0.012 mag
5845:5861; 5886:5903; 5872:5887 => -0.090 mag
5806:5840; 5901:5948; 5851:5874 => 0.035 mag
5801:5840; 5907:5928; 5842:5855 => -0.001 mag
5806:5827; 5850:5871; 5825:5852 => 0.002 mag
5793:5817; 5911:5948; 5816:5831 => 0.014 mag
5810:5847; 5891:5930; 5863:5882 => 0.002 mag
